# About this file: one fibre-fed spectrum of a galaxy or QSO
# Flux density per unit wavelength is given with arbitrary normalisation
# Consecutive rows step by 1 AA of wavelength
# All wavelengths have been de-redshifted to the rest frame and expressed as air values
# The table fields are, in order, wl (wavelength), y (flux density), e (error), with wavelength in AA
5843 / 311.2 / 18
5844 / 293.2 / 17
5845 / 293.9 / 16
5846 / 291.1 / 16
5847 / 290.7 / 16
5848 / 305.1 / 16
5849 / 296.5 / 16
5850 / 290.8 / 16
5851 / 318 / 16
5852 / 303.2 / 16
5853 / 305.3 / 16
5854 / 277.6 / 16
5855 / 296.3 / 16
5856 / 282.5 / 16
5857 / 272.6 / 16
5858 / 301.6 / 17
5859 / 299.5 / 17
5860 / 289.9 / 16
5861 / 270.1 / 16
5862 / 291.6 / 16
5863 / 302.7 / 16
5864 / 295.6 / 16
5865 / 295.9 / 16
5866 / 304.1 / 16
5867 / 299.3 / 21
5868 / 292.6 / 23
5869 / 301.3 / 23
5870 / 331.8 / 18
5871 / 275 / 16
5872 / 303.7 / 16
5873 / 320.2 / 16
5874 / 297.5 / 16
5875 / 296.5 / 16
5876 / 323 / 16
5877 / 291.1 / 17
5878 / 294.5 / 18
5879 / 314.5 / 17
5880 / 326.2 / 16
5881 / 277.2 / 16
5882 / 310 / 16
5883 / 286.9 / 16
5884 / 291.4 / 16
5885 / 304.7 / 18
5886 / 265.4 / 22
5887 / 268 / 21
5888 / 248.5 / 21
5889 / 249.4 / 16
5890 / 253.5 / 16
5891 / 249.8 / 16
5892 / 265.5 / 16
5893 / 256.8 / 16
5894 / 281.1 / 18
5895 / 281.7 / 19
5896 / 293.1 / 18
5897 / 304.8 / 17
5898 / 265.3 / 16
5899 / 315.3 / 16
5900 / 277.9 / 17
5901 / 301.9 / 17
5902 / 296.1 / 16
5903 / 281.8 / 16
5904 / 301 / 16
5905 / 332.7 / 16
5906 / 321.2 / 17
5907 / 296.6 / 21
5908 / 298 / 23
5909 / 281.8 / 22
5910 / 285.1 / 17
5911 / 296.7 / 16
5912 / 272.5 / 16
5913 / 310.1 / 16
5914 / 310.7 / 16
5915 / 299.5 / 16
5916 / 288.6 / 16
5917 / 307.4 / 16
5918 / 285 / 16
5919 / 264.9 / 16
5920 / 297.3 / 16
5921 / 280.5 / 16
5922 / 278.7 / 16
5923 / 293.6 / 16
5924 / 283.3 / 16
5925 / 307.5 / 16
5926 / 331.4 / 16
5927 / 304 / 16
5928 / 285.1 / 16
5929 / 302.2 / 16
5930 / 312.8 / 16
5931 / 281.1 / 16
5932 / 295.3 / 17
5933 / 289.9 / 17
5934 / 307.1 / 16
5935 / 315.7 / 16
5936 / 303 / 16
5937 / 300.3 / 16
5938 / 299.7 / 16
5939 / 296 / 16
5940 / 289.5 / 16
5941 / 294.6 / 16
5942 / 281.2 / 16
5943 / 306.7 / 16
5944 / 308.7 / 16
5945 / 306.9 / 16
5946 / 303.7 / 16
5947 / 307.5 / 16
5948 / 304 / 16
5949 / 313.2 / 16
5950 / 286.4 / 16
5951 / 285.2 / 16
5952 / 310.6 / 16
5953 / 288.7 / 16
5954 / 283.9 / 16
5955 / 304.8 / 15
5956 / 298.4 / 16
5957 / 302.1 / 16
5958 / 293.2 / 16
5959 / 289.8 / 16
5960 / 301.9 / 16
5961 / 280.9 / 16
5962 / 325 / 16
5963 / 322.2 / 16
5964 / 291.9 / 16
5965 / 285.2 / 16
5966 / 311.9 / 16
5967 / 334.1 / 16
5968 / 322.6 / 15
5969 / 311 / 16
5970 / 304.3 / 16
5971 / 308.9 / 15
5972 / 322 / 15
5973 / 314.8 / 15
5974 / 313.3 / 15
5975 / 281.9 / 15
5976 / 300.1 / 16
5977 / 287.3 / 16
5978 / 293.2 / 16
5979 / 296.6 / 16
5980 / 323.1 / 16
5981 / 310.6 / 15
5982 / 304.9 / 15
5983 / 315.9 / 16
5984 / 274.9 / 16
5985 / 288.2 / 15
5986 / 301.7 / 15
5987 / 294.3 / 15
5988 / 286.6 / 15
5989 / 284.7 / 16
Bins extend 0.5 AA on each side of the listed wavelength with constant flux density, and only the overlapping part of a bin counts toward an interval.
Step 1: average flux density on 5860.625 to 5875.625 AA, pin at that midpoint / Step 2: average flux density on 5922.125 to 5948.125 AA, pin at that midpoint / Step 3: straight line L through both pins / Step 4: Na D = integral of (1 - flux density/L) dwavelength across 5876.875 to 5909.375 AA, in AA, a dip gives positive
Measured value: 1.30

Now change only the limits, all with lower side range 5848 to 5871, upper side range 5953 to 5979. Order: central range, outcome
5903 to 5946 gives 0.4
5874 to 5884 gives -0.1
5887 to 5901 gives 1.2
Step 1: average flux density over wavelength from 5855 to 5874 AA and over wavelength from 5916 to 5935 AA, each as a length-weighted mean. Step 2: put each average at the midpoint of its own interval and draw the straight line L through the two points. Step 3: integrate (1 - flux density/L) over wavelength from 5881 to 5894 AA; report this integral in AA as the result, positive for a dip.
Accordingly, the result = 1.1 AA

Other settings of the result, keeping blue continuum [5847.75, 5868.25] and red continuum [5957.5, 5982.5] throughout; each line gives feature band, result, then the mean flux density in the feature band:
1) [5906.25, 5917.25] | 0.16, 295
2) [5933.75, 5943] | 0.11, 299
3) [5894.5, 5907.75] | 0.05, 298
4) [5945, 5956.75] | 0.16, 299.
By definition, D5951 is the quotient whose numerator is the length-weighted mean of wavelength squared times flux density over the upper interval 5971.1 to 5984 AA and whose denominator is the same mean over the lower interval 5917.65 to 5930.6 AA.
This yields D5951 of 1.05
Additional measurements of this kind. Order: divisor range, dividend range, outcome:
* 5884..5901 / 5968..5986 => 1.13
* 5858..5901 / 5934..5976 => 1.07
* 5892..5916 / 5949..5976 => 1.05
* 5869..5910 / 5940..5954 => 1.05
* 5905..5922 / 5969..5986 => 1.05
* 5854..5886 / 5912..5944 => 1.02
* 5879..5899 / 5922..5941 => 1.09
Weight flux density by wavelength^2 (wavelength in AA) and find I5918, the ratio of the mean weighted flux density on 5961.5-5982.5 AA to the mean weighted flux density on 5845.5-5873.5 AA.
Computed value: 1.08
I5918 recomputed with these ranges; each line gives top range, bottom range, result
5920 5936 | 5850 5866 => 1.04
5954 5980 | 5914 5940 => 1.04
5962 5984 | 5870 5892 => 1.10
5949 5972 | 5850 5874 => 1.05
